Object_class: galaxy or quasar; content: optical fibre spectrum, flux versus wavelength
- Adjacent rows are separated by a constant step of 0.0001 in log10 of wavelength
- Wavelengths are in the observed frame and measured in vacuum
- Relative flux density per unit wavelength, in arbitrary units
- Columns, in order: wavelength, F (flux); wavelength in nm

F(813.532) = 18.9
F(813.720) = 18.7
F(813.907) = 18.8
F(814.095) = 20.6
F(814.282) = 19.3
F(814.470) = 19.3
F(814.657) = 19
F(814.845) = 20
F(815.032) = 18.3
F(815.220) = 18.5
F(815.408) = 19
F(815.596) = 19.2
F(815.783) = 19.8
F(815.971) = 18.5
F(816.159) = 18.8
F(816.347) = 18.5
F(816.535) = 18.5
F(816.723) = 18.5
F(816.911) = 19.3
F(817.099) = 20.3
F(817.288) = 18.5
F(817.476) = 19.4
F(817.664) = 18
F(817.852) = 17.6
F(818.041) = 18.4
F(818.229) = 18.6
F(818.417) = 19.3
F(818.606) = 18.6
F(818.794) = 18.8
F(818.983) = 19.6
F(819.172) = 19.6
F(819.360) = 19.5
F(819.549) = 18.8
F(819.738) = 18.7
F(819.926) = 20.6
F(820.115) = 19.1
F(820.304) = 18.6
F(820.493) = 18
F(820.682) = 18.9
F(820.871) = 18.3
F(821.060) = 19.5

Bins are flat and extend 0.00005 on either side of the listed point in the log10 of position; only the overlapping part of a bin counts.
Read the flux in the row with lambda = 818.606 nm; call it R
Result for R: 18.6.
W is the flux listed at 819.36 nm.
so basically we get 19.5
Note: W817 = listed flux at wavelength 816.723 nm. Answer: 18.5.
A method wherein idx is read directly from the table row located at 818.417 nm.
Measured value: 19.3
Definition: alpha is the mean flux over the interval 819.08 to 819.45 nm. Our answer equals 19.6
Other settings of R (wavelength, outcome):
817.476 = 19.4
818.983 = 19.6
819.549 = 18.8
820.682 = 18.9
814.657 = 19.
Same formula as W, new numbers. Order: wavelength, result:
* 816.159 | 18.8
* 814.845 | 20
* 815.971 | 18.5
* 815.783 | 19.8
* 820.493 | 18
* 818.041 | 18.4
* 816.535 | 18.5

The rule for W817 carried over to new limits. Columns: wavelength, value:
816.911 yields 19.3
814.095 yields 20.6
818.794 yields 18.8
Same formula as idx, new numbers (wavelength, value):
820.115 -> 19.1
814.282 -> 19.3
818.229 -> 18.6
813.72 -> 18.7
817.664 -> 18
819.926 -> 20.6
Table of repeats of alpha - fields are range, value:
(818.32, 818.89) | 18.9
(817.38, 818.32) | 18.4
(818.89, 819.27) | 19.6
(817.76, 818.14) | 18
